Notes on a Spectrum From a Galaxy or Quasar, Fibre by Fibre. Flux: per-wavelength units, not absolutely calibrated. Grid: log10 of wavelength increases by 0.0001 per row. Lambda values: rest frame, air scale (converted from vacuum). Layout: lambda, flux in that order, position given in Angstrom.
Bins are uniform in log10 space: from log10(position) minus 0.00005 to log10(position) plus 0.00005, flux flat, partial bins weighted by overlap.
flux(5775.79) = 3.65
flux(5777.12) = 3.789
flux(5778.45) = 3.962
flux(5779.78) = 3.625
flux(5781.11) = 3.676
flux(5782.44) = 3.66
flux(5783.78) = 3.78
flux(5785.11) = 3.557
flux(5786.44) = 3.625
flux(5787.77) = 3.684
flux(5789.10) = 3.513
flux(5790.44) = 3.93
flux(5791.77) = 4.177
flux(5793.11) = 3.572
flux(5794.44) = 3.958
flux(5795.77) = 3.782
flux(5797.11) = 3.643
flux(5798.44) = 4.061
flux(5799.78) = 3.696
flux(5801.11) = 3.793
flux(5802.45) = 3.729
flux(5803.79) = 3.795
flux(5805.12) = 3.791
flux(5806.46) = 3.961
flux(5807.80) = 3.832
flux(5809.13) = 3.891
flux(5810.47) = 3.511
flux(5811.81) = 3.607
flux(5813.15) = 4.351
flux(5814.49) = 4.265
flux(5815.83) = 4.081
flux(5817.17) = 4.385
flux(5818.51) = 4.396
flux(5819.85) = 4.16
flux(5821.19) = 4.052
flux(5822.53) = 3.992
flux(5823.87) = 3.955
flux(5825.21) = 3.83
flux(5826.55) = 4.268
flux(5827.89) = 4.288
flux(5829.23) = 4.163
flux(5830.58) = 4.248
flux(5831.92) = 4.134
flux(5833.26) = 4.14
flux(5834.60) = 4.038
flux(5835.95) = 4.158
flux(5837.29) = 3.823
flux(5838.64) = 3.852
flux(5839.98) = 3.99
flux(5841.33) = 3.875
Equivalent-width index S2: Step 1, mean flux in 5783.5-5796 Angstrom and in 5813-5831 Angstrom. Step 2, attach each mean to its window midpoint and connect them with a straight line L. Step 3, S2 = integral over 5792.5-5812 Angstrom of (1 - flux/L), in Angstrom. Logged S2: 0.7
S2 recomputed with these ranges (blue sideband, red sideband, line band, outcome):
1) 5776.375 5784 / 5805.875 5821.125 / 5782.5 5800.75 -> 0.38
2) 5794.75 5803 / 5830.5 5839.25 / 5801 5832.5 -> -0.84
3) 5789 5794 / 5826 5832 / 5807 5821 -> 0.08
